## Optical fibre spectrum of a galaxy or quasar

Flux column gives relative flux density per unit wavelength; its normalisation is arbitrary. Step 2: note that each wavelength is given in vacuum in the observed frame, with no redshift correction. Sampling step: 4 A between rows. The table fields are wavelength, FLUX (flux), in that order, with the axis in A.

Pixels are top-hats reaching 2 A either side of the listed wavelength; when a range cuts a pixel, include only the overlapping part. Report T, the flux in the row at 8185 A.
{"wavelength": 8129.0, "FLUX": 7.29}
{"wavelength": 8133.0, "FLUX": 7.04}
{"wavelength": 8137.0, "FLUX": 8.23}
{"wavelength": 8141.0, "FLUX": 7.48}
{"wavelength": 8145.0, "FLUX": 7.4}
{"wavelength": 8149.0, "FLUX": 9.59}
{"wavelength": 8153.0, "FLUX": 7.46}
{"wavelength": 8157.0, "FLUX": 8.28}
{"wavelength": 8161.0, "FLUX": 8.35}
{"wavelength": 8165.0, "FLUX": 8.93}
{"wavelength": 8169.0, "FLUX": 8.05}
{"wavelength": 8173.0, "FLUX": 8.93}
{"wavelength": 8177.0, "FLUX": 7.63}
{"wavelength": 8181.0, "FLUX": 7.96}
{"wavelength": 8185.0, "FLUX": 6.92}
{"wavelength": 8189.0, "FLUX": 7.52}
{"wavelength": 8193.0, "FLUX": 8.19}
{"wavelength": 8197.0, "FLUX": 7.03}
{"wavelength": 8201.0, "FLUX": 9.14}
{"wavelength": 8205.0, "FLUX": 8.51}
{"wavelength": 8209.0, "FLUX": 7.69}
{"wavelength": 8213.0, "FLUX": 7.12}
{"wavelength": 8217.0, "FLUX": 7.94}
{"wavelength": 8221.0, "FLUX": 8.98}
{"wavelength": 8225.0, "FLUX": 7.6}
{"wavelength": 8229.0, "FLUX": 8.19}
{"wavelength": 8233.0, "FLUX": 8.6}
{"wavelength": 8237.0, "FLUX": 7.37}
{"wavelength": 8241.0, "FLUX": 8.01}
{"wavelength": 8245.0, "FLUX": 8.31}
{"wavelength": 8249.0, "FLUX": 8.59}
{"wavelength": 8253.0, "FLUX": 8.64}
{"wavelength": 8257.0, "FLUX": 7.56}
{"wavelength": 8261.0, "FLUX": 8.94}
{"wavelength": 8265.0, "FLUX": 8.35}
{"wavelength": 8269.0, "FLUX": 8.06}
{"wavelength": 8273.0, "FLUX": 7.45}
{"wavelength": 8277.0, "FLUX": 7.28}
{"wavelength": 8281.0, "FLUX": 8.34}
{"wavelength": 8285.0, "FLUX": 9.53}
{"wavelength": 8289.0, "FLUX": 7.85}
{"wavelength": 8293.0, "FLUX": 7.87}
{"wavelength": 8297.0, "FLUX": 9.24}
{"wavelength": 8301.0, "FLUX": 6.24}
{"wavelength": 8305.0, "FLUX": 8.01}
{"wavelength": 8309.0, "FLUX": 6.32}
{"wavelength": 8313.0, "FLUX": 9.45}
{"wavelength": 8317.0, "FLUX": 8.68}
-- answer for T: 6.92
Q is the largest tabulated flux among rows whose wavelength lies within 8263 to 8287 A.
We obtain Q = 9.53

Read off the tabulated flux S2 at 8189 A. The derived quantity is 7.52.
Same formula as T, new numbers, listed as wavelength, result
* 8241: 8.01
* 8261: 8.94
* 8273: 7.45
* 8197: 7.03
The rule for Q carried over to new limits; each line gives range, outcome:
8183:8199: 8.19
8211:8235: 8.98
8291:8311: 9.24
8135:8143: 8.23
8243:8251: 8.59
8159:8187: 8.93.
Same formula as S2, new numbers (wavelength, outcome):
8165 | 8.93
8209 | 7.69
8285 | 9.53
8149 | 9.59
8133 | 7.04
